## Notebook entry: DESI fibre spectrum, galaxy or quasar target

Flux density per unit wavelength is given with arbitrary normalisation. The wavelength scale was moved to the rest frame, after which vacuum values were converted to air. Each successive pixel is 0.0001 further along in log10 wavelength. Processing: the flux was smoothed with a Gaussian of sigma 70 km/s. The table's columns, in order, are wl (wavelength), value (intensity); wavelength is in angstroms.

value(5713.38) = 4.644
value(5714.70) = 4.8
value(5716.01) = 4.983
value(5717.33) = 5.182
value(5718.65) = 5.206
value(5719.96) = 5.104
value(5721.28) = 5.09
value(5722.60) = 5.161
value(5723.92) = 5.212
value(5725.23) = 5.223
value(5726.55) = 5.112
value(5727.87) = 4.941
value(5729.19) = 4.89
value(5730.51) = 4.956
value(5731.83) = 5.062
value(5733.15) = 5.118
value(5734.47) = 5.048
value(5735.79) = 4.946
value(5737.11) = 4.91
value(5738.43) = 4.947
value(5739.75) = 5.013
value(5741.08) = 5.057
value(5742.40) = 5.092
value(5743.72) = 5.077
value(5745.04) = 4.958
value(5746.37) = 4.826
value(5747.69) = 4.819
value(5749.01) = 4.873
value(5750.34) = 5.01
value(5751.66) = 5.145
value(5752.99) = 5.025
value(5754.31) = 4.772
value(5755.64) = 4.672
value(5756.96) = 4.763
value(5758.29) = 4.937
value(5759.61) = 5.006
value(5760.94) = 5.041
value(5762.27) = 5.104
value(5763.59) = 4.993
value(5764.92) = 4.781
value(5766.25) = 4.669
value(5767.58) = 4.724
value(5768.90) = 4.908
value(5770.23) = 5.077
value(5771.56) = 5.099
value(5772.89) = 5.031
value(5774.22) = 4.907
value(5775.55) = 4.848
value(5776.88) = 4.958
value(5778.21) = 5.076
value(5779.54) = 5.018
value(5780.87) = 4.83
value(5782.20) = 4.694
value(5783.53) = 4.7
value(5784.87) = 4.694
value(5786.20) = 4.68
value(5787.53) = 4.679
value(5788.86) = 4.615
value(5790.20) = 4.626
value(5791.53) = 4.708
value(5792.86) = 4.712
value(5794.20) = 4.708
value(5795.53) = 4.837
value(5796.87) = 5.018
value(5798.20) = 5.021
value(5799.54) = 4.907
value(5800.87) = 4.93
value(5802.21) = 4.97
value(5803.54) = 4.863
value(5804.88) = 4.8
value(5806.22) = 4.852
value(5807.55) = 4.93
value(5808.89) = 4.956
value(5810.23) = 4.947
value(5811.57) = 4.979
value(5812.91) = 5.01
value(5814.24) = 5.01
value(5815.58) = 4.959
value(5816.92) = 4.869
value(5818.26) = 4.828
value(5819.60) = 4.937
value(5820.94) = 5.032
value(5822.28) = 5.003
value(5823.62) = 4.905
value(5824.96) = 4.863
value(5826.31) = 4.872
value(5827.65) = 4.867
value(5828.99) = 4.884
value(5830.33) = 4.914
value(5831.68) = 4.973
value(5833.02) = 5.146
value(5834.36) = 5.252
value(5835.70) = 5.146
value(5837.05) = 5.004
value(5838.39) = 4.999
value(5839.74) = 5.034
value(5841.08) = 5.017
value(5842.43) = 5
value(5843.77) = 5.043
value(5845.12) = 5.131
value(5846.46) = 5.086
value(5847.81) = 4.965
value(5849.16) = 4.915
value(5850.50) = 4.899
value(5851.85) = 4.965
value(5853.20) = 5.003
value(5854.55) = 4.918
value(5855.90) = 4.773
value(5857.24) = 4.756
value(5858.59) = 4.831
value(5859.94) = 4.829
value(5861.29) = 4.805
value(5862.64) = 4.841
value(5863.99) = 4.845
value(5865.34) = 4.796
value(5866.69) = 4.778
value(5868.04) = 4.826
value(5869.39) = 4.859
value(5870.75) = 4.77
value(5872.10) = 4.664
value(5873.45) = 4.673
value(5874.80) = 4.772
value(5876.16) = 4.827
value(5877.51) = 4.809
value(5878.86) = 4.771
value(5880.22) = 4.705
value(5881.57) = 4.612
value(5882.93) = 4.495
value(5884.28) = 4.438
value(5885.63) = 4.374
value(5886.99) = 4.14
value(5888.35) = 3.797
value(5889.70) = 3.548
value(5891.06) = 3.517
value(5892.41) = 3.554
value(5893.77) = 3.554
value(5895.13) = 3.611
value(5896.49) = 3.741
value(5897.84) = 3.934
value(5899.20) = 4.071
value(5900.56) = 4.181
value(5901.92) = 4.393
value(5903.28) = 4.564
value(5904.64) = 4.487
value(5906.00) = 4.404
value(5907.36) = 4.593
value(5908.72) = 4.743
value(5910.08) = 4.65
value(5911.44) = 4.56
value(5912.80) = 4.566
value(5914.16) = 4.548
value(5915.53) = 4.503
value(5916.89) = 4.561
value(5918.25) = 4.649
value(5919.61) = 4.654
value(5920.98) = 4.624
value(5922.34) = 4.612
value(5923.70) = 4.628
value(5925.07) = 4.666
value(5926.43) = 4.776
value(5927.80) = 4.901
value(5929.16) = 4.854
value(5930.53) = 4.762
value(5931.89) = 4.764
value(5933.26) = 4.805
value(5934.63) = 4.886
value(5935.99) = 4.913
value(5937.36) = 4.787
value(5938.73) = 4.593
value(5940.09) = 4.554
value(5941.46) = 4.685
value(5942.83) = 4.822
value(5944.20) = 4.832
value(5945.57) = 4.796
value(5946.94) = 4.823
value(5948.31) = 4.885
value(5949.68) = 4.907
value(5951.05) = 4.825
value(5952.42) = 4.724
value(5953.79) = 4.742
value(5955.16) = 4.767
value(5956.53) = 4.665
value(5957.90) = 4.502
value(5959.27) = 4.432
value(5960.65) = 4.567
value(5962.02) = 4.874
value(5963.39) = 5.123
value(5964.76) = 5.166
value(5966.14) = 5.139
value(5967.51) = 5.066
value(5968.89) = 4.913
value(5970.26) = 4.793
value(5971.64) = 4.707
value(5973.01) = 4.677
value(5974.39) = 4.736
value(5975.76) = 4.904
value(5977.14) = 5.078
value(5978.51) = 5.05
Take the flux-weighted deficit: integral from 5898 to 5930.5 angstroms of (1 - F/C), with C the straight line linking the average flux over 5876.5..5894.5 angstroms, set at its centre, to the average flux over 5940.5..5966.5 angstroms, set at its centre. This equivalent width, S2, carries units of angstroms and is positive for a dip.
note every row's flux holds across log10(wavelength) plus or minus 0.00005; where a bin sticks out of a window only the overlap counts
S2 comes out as -0.9 angstroms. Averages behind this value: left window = 4.19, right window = 4.8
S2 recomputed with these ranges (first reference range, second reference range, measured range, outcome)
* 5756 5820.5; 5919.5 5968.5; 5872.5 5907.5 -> 4.1 angstroms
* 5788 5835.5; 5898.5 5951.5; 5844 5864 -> -0.4 angstroms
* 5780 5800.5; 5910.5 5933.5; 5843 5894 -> 0.8 angstroms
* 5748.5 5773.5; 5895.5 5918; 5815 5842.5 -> -1.7 angstroms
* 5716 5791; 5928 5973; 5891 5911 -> 2.8 angstroms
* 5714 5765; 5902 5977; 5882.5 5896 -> 2.6 angstroms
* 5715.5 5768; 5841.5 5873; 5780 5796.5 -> 0.8 angstroms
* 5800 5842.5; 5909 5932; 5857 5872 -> 0.1 angstroms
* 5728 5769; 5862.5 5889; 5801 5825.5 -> -0.7 angstroms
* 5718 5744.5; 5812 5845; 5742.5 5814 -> 2.0 angstroms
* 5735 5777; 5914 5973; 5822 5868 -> -0.8 angstroms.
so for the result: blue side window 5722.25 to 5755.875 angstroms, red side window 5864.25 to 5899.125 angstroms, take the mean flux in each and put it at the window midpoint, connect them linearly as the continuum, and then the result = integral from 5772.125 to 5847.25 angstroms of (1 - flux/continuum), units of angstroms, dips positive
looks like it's -3.97 angstroms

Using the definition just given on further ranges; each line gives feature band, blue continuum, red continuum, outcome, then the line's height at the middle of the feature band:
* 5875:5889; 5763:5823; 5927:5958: 0.9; 4.82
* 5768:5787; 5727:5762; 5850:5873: 0.1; 4.92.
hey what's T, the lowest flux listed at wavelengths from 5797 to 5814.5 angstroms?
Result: 4.8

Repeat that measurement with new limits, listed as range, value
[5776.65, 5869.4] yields 4.615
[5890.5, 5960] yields 3.517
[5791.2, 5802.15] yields 4.708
